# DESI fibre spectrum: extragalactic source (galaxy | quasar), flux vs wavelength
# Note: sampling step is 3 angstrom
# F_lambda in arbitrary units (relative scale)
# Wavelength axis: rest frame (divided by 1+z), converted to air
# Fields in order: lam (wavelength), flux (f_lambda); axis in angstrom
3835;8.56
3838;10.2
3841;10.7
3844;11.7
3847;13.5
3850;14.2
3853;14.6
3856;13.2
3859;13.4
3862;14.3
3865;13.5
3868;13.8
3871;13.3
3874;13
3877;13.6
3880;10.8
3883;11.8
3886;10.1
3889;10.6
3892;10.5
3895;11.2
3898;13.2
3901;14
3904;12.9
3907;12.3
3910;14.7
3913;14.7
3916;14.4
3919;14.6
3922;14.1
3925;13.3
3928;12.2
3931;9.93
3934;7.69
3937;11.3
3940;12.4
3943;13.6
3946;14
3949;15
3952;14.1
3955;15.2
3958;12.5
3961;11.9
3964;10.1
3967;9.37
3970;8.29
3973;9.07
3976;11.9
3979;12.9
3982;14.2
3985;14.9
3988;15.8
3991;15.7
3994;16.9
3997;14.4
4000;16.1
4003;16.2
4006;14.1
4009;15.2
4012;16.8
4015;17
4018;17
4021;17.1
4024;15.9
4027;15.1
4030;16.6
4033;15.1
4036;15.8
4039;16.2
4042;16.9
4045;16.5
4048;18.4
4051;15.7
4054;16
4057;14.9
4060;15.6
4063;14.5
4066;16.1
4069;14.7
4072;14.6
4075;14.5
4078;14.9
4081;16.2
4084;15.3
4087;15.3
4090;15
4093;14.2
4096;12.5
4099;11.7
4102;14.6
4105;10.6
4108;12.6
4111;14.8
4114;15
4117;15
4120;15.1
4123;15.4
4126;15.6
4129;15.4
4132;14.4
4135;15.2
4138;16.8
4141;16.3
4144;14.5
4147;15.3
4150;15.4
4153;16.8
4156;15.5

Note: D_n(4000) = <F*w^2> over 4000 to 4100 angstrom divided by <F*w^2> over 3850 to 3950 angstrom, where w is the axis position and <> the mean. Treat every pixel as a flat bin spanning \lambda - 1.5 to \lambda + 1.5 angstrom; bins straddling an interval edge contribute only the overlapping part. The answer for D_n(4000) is 1.31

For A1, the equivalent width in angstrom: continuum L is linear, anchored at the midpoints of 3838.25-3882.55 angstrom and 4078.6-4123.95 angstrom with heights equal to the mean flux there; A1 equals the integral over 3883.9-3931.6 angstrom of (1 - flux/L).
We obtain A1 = 1.9 angstrom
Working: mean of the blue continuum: 13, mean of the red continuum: 14.2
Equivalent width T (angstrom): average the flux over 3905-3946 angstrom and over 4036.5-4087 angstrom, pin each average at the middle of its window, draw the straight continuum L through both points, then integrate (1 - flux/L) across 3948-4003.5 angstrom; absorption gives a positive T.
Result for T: 2.1 angstrom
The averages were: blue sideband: 12.8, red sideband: 15.7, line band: 13.3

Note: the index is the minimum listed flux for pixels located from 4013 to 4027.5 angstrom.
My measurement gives 15.1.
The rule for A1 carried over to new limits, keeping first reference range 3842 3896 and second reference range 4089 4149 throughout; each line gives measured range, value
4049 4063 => -1.5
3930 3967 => 2.8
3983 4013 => -4.4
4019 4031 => -2.1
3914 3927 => -1.0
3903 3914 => -0.6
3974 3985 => 0.3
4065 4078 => -0.7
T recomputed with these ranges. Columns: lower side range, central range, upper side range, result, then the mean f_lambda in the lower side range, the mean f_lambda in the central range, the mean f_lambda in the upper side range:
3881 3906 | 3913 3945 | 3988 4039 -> 1.2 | 11.8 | 12.5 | 15.9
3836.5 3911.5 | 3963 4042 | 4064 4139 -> -4.8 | 12.6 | 14.6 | 14.6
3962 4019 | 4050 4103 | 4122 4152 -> 0.1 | 14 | 14.8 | 15.5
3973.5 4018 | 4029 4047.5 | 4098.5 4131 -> -1.9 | 15.1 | 16.3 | 14.2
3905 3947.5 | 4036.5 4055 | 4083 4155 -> -3.5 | 12.8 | 16.6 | 14.7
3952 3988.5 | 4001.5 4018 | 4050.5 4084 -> -3.1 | 12.2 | 16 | 15.2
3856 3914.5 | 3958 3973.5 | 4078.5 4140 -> 3.9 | 12.7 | 10.1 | 14.6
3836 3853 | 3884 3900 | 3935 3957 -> 2.0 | 12.2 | 11.2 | 13.5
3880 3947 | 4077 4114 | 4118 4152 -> 2.1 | 12.4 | 14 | 15.4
